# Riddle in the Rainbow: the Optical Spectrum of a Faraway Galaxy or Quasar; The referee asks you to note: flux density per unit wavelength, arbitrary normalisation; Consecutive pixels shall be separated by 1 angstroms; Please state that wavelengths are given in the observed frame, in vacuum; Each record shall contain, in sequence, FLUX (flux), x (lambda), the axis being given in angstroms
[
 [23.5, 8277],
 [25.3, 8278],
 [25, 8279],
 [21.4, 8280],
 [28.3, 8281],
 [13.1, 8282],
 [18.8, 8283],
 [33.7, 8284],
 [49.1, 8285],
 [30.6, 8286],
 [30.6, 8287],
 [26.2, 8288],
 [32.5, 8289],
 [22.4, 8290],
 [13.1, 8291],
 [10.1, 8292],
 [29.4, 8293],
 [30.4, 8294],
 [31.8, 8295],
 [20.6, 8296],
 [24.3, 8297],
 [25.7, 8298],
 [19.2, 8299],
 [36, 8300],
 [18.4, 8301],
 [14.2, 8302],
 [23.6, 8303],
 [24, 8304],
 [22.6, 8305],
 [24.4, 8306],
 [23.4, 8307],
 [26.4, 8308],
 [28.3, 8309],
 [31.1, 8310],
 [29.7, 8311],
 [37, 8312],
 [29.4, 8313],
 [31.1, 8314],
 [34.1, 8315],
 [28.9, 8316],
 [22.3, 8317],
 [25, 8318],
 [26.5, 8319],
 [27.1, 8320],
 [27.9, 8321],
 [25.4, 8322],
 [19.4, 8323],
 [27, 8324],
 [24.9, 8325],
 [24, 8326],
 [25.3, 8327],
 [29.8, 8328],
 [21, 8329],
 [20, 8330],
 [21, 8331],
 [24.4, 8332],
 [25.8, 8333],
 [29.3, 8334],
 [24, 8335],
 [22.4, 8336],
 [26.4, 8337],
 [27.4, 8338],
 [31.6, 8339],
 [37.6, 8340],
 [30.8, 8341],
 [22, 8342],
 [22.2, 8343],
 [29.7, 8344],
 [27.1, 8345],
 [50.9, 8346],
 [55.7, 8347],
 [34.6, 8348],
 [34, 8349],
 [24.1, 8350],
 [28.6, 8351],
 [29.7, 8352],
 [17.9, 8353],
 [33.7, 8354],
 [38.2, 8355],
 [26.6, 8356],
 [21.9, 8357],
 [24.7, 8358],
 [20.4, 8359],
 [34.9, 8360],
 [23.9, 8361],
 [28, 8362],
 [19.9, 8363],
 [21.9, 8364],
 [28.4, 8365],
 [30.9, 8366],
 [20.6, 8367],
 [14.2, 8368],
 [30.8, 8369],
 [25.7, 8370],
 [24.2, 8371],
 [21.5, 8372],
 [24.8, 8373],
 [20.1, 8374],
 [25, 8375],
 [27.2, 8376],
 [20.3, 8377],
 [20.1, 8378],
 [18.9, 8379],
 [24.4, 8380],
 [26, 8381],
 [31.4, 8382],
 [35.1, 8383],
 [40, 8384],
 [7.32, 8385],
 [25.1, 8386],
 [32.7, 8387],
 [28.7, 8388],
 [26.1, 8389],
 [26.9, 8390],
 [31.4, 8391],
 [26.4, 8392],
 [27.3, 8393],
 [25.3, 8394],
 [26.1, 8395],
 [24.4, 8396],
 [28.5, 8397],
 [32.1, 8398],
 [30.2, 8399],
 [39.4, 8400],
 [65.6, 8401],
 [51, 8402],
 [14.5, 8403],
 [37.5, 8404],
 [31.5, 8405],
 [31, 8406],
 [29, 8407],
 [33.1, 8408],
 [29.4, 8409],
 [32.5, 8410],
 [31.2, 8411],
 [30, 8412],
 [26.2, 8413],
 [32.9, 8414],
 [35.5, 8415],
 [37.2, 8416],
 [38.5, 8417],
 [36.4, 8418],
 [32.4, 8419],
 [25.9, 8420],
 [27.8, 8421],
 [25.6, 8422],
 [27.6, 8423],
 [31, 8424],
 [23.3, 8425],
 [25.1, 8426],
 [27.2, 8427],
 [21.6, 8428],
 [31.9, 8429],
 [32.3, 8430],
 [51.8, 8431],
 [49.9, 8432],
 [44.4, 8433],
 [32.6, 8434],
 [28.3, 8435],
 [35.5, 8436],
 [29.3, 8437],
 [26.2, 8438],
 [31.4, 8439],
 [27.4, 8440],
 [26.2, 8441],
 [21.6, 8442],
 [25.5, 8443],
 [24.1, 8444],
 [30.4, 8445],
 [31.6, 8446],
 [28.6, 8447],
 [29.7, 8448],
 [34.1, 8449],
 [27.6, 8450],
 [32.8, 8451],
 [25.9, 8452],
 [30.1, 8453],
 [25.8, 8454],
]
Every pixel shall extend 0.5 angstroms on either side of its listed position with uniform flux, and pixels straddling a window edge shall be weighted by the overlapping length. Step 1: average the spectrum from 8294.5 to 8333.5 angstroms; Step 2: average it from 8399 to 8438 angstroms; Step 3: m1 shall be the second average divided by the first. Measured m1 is 1.29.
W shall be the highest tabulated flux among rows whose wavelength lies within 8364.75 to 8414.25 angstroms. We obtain 65.6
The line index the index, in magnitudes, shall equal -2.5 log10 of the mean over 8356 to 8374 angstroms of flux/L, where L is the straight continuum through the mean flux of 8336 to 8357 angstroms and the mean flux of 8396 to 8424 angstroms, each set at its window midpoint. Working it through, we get 0.28 mag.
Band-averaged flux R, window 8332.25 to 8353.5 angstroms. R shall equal 30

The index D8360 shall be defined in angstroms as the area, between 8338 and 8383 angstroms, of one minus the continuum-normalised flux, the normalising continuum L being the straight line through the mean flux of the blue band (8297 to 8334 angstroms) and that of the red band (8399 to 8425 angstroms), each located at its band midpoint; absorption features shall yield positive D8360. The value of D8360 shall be 2.3 angstroms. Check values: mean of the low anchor 25.7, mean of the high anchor 33.1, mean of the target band 27.5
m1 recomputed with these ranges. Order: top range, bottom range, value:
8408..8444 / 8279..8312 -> 1.22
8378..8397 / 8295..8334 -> 1.04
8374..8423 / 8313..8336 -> 1.17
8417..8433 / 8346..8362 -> 1.05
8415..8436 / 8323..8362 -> 1.16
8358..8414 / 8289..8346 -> 1.08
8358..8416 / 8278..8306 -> 1.13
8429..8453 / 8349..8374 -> 1.23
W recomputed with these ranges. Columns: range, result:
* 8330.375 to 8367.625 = 55.7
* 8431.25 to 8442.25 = 49.9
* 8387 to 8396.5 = 32.7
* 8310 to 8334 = 37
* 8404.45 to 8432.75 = 51.8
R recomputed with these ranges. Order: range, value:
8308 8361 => 28.3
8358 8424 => 28.6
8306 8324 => 27.7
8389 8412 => 31.8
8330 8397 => 27.1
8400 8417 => 34.5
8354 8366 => 26.8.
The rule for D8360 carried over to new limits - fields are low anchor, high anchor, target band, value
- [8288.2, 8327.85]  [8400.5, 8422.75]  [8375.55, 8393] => 2.7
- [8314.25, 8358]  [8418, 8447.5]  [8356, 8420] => 1.8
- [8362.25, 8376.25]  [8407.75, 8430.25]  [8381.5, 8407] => -3.6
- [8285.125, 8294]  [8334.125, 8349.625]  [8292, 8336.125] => 4.3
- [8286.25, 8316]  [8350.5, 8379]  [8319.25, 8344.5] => -0.4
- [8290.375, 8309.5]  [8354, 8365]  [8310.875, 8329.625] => -2.0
